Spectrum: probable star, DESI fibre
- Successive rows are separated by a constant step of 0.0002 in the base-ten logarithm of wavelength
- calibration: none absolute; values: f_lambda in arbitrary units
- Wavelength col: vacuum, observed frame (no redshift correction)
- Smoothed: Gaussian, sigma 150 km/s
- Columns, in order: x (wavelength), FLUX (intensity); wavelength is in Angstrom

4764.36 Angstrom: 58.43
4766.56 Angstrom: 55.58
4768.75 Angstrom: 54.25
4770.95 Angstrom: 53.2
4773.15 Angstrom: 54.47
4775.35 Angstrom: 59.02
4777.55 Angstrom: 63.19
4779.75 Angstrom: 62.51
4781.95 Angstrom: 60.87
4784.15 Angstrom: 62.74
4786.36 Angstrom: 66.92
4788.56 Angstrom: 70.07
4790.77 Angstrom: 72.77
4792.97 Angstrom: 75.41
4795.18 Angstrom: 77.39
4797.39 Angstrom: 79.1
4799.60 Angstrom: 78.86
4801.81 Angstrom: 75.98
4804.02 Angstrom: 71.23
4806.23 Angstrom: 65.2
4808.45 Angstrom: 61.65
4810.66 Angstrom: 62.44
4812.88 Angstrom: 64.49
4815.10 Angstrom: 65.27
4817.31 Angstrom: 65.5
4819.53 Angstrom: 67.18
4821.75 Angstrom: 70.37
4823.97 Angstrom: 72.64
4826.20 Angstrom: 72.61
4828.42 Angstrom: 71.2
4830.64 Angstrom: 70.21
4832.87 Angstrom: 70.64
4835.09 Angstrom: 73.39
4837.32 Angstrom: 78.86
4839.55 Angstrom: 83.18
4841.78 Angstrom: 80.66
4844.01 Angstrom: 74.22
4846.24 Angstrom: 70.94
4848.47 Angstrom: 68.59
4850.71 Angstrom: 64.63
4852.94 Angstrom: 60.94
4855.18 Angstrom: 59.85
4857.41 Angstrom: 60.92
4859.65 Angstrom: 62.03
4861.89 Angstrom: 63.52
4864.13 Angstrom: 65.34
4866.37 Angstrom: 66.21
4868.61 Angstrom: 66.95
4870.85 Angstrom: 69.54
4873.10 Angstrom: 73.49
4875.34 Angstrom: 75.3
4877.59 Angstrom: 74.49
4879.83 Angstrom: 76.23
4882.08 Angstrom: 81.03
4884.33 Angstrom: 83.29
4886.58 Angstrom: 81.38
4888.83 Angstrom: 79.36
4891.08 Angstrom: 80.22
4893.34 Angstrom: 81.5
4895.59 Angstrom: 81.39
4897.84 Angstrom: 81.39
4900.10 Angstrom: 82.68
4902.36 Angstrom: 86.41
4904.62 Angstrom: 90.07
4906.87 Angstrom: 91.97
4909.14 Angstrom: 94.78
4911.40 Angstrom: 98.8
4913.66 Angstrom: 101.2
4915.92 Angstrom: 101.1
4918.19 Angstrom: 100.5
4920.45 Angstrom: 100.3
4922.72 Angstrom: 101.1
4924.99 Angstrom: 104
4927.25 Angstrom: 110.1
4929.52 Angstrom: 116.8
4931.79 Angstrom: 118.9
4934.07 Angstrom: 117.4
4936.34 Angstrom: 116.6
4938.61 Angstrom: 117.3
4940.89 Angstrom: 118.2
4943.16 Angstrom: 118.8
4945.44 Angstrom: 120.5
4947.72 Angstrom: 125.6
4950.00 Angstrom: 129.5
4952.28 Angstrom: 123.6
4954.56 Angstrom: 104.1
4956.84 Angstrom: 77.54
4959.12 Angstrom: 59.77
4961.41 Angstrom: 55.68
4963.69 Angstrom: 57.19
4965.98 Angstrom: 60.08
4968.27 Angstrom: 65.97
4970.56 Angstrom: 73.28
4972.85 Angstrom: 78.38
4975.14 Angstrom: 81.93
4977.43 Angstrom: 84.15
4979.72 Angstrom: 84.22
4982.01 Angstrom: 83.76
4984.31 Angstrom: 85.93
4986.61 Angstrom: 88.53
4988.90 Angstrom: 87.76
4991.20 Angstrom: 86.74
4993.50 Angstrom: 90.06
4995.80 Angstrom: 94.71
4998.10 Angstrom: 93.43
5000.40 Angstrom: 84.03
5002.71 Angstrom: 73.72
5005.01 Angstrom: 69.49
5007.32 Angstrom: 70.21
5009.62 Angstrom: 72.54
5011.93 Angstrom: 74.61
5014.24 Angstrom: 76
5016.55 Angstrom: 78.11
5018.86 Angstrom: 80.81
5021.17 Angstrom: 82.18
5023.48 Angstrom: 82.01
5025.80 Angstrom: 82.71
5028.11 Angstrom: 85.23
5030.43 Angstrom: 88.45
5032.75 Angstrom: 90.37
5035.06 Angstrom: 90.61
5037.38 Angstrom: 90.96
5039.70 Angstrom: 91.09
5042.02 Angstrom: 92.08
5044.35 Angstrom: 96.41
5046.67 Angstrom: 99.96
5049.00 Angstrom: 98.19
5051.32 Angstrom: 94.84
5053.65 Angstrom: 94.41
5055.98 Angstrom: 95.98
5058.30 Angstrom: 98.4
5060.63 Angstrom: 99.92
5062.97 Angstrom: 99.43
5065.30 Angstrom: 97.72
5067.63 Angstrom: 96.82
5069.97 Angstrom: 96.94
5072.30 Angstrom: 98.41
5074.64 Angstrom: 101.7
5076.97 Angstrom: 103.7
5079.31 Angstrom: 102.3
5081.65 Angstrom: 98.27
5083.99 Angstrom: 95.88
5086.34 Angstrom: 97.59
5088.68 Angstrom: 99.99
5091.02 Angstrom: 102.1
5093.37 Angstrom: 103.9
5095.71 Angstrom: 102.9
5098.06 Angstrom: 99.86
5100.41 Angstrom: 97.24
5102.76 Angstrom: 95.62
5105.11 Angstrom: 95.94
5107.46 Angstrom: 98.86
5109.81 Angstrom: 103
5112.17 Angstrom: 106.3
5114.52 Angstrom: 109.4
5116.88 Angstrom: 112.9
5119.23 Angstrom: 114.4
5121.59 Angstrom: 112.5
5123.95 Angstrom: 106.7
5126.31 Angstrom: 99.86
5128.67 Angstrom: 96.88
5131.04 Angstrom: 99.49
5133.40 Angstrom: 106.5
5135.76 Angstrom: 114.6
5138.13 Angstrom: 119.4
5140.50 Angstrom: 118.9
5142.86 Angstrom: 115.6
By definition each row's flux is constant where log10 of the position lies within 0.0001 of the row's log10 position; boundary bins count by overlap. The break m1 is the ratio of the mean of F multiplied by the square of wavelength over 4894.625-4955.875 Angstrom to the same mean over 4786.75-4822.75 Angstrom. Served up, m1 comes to 1.59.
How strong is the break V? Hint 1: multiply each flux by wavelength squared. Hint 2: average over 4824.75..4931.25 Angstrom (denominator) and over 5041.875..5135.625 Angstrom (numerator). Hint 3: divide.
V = 1.36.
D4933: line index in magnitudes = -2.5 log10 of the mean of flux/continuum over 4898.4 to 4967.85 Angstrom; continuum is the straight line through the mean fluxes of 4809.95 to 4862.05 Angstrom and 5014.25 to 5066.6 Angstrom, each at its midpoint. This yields -0.25 mag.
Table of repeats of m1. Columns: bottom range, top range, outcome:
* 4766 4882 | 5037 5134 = 1.63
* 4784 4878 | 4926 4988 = 1.43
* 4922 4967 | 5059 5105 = 1.02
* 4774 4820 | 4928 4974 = 1.53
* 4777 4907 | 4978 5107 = 1.37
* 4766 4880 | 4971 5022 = 1.29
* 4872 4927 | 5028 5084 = 1.16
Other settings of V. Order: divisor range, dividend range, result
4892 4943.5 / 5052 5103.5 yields 1.04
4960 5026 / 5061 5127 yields 1.35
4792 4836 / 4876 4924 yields 1.29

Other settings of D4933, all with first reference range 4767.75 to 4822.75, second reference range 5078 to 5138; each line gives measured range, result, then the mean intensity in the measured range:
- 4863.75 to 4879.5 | 0.070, 70.7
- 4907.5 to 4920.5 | -0.227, 99.1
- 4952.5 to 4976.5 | 0.174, 73.5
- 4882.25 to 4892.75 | -0.052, 81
